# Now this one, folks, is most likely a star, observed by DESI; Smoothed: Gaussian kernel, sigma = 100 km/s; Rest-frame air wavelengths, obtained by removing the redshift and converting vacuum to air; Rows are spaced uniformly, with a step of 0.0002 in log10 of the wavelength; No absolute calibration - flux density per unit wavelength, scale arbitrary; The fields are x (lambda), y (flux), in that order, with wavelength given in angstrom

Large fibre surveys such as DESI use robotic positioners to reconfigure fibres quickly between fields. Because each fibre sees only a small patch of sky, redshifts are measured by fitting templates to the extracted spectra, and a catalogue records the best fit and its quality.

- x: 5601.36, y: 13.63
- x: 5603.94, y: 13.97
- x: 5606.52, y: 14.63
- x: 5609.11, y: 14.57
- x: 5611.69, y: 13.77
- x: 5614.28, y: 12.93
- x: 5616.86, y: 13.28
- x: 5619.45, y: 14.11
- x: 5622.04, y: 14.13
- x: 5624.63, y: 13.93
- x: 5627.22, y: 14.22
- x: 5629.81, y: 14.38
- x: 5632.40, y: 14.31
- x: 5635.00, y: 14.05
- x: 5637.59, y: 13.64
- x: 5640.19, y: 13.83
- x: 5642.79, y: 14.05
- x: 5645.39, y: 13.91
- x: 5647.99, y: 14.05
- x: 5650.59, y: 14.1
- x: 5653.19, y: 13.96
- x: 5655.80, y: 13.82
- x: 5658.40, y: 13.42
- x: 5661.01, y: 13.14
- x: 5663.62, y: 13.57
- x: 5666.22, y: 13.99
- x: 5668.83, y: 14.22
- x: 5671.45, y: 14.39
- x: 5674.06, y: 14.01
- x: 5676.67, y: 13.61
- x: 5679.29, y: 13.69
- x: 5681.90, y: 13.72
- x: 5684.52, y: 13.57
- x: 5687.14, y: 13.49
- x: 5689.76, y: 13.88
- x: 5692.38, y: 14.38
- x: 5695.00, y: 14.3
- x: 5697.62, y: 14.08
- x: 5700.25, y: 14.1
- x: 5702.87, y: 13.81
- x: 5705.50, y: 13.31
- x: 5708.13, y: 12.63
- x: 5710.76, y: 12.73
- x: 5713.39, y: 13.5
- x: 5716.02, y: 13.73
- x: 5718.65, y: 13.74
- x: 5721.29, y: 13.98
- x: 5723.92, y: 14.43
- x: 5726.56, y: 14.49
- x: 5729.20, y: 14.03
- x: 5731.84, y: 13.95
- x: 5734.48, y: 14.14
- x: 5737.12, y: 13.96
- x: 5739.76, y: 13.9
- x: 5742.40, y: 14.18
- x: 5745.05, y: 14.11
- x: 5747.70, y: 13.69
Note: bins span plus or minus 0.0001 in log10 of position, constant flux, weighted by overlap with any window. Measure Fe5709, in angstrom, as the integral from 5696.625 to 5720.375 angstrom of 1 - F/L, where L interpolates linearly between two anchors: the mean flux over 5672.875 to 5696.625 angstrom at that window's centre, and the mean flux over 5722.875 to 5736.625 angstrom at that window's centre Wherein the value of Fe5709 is 0.9 angstrom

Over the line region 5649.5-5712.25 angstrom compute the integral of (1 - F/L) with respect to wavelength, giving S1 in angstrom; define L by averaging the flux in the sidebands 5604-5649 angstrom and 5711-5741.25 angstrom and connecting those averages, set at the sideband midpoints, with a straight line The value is 0.99 angstrom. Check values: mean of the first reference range 14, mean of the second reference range 13.9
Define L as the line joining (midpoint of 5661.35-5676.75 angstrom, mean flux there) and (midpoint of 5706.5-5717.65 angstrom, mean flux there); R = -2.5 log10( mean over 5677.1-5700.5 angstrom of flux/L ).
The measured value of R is -0.024 mag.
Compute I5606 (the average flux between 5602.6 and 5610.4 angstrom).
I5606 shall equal 14.4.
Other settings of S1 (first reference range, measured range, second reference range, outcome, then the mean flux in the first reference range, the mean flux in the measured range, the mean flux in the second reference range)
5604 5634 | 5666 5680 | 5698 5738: -0.1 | 14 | 14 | 13.8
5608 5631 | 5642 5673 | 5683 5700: 0.1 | 13.9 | 13.9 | 14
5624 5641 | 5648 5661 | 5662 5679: 0.2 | 14.1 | 13.8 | 13.9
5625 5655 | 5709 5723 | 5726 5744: 0.5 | 14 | 13.5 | 14.1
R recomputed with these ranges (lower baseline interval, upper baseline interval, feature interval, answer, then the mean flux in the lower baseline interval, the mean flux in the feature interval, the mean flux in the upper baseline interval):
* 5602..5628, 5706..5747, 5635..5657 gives 0.00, 13.9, 13.9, 13.8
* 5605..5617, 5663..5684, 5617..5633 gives -0.02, 13.9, 14.1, 13.9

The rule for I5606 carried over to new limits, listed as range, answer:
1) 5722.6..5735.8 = 14.2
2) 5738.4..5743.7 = 14.1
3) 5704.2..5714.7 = 13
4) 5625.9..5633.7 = 14.3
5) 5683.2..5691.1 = 13.6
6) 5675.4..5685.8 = 13.6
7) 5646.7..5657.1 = 14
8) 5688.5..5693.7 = 14.1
